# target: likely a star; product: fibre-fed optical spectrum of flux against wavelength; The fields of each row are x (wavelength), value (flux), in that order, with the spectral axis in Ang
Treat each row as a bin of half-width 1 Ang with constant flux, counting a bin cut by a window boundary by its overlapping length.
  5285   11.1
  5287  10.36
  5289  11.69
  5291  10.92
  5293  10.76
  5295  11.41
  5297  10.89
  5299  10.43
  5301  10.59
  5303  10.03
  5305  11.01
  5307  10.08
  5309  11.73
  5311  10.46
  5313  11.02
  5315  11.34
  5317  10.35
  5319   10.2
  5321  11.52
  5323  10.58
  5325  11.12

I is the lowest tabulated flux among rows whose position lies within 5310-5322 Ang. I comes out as 10.2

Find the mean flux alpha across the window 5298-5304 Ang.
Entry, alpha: 10.3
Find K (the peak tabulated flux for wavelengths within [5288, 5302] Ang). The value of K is 11.69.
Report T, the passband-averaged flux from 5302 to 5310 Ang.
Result 10.7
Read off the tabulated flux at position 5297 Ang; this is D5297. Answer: 10.89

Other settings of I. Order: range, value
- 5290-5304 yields 10.03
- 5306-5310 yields 10.08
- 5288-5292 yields 10.92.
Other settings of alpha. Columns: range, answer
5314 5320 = 10.6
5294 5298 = 11.2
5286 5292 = 11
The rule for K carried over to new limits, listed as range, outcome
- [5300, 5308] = 11.01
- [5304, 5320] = 11.73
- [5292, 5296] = 11.41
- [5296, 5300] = 10.89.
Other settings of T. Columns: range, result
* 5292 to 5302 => 10.8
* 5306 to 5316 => 10.9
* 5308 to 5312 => 11.1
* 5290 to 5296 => 11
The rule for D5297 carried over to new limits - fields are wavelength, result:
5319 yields 10.2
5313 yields 11.02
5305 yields 11.01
